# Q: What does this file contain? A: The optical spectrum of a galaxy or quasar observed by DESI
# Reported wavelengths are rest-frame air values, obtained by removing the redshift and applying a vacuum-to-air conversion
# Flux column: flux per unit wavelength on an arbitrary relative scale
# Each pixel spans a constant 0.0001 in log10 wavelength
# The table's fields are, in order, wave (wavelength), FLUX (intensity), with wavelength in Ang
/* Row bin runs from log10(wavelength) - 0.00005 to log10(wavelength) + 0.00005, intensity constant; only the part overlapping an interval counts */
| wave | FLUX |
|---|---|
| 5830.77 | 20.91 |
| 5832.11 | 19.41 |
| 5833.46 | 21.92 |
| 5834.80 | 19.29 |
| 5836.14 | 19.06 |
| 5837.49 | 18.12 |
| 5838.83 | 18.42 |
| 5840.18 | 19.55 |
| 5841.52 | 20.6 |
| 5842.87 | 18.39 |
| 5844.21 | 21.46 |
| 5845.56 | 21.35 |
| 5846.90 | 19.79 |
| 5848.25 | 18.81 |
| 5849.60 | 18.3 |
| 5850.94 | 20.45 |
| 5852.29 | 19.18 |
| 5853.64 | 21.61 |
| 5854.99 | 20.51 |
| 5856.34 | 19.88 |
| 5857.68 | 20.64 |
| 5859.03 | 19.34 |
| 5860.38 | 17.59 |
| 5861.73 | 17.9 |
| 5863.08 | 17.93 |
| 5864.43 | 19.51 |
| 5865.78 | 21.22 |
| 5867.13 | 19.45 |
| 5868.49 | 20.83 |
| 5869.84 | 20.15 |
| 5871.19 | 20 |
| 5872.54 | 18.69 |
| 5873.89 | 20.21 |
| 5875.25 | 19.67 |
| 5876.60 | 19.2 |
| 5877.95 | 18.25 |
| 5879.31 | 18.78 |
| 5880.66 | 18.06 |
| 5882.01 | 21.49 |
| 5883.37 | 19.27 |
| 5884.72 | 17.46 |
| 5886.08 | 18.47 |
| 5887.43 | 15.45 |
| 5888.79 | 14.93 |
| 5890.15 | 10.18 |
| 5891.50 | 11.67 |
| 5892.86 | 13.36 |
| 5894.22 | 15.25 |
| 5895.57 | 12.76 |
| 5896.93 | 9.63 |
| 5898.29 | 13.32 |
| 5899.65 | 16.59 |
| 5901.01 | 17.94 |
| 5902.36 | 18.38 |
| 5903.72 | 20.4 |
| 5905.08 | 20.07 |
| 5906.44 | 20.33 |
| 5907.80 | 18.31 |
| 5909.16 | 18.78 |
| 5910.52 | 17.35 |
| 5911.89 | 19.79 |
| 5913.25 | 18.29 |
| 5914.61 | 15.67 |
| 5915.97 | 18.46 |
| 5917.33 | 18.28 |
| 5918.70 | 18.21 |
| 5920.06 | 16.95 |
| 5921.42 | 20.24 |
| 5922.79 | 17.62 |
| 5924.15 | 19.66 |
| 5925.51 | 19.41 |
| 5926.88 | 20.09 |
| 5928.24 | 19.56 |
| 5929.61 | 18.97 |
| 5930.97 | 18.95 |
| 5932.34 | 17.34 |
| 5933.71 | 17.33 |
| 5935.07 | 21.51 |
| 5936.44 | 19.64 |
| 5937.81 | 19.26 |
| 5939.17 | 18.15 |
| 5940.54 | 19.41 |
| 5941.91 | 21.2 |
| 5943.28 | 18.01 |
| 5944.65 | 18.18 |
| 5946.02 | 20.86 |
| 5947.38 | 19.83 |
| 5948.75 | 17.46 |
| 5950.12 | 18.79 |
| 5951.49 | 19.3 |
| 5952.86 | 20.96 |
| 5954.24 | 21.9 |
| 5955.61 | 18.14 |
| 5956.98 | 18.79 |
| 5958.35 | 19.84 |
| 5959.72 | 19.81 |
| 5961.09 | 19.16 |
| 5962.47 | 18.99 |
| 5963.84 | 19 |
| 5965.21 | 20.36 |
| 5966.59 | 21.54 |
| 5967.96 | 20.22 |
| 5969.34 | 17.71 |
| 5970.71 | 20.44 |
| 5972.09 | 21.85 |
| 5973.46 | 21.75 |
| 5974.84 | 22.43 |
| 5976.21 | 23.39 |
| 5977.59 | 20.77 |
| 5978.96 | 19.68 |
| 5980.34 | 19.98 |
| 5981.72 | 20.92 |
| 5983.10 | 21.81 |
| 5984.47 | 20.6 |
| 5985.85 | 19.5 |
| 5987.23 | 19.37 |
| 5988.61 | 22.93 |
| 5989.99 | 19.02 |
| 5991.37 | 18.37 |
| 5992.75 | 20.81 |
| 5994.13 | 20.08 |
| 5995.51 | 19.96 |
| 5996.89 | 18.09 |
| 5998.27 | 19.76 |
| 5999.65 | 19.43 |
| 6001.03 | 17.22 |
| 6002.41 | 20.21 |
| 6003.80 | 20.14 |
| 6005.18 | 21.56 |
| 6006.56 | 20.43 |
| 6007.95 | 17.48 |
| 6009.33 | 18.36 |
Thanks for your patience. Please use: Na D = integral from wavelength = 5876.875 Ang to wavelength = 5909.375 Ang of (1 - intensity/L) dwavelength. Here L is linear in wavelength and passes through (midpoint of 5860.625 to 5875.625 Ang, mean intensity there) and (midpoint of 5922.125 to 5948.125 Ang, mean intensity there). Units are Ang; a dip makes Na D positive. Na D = 4.7 Ang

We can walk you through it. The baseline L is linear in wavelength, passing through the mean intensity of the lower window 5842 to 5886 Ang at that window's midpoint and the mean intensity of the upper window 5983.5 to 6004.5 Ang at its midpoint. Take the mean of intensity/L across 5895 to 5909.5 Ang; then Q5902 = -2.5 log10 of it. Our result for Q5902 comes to 0.16 mag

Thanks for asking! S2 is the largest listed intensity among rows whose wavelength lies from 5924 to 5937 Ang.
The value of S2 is 21.51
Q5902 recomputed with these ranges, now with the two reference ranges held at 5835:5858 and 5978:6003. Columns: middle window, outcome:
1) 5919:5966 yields 0.03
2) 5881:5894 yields 0.24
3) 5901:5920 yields 0.07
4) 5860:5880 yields 0.03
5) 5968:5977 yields -0.07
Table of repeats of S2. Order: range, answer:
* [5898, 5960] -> 21.9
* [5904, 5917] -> 20.33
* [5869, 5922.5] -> 21.49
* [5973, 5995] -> 23.39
